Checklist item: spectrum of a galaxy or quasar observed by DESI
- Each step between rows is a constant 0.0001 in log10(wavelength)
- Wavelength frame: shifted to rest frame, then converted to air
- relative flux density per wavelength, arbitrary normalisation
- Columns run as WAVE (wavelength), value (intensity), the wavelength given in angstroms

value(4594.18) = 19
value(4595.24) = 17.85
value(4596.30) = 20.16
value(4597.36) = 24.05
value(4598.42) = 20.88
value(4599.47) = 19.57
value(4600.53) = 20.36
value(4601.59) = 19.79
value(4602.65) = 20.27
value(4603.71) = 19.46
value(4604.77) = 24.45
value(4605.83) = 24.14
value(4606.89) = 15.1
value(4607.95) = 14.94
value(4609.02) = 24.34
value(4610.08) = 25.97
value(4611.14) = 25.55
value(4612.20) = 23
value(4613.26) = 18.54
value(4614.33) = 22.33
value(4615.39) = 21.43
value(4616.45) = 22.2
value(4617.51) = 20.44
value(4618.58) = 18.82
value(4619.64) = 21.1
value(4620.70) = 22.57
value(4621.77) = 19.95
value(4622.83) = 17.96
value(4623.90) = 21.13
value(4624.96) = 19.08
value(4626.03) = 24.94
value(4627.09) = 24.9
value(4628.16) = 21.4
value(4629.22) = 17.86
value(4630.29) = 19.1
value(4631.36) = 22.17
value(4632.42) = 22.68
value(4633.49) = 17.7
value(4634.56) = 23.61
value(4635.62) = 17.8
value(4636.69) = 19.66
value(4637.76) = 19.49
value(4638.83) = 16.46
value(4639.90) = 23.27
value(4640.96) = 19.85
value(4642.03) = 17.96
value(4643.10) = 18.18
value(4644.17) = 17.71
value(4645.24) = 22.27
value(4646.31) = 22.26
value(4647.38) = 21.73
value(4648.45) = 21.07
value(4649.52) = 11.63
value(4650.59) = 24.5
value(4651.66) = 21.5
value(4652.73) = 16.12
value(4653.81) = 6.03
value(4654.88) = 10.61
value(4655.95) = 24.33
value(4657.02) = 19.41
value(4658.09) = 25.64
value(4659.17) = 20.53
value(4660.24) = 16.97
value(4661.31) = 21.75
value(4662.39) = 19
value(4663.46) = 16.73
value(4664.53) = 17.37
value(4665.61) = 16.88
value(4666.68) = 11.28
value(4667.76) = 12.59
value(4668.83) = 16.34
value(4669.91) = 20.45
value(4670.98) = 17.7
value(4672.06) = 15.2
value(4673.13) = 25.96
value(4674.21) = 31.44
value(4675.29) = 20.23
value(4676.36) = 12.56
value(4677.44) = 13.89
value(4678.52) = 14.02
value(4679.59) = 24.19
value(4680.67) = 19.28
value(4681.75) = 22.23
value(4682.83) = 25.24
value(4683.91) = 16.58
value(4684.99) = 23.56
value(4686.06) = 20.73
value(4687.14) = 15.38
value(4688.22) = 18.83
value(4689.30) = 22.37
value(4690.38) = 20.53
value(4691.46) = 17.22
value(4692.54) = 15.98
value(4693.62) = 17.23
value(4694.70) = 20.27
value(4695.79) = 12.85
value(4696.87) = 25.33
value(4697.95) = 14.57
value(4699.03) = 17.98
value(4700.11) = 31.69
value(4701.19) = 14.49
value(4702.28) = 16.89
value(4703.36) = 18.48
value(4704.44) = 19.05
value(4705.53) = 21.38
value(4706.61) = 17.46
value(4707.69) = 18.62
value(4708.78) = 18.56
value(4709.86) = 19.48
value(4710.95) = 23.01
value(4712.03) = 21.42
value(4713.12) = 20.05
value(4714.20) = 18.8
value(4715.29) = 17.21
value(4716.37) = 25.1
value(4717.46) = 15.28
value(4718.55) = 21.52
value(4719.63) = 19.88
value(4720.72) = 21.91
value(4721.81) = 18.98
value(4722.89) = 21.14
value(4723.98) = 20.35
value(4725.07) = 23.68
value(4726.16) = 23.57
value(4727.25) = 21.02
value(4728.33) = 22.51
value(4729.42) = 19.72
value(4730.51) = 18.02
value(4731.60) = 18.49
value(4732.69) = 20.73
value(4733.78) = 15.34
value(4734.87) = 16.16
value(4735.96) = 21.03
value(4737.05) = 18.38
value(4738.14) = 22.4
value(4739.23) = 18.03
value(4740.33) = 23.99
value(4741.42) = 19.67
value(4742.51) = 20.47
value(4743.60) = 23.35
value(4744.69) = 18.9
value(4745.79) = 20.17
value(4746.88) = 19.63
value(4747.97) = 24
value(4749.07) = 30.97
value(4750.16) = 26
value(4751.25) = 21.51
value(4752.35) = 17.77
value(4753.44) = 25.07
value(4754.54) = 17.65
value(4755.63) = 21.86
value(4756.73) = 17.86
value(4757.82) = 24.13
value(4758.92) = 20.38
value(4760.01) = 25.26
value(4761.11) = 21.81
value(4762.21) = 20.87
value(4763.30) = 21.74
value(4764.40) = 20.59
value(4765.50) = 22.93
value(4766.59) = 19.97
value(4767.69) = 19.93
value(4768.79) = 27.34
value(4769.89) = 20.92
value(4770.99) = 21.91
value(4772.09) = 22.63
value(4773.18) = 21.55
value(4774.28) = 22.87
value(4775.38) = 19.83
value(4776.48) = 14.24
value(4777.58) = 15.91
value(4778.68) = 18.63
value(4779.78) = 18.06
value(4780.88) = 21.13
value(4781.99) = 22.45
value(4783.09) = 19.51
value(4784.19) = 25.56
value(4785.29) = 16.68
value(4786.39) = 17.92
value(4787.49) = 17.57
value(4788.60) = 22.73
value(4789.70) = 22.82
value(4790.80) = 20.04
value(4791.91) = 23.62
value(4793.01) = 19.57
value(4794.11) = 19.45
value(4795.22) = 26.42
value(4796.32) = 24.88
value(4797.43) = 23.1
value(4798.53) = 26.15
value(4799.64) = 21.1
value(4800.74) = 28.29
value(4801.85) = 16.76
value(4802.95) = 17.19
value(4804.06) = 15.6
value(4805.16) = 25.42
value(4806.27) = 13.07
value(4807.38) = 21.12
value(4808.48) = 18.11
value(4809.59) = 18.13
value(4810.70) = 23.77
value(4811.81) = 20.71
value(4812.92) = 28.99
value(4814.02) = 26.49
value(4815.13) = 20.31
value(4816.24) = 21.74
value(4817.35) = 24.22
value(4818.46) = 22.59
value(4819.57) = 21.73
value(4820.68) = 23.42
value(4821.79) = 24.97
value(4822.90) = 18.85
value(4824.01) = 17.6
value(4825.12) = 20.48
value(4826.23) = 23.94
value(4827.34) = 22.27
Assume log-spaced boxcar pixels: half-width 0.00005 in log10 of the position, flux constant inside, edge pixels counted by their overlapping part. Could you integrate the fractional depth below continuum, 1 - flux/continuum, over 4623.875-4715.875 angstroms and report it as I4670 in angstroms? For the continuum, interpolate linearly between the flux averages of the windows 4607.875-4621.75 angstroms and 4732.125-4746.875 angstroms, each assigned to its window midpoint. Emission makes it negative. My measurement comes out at 7.24 angstroms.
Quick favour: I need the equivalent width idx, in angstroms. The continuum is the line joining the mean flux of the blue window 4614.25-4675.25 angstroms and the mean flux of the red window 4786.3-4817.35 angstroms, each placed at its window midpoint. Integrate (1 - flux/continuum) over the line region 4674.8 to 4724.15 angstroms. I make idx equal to 2.2 angstroms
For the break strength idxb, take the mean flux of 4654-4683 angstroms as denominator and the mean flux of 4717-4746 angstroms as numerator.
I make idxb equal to 1.1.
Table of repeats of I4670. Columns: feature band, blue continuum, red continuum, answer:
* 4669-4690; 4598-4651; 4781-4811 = 0.8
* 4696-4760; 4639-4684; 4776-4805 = -2.4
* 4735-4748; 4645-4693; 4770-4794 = -0.5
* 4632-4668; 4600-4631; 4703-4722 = 3.4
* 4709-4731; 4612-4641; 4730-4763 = 0.3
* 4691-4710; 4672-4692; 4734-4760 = 1.6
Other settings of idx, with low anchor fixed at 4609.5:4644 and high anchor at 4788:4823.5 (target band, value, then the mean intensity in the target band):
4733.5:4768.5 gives 0.5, 21.3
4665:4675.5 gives 1.2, 18.7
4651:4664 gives 1.7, 18.3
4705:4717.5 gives 0.9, 19.9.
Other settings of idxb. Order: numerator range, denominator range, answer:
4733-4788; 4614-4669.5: 1.08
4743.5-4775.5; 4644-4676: 1.17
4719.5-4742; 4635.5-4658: 1.08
